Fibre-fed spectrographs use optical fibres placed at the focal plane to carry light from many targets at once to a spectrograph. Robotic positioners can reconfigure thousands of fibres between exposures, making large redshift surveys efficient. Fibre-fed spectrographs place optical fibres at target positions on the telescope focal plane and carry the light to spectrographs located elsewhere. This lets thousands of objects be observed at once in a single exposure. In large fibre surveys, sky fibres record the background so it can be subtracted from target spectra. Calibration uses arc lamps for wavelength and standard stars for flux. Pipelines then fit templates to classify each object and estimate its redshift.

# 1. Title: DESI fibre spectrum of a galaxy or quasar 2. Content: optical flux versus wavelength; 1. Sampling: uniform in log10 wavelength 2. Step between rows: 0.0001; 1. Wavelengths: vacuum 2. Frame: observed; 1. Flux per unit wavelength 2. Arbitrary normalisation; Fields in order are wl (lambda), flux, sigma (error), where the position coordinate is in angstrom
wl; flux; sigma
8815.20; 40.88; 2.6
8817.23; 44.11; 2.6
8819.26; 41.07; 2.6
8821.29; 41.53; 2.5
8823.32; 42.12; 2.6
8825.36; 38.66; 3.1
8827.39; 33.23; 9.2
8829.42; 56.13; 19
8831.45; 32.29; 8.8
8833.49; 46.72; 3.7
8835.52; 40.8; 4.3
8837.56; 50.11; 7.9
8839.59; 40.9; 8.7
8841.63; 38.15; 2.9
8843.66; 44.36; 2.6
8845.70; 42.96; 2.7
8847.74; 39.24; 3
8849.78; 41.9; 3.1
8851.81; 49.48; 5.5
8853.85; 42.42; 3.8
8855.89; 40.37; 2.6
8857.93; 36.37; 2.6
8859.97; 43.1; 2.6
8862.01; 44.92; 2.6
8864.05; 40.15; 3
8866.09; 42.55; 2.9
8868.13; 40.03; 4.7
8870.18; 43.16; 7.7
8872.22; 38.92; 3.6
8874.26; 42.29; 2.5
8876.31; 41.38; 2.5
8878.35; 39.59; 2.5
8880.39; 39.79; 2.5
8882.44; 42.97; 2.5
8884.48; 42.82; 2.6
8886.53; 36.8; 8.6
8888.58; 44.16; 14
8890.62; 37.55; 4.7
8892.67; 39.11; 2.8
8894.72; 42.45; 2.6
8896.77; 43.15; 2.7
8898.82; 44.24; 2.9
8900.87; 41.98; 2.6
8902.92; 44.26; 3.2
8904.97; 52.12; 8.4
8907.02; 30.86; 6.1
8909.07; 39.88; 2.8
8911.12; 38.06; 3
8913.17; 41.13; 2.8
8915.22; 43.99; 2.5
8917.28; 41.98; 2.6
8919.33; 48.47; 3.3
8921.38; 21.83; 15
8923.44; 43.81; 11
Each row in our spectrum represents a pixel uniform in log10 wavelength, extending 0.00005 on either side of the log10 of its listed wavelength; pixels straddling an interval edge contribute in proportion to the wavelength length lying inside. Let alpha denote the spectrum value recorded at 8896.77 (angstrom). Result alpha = 43.15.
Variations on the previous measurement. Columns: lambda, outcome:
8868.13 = 40.03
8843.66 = 44.36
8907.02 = 30.86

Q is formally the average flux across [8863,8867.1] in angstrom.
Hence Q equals 41.4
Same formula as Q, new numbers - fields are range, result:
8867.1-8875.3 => 41.1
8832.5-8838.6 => 45.9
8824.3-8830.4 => 42.6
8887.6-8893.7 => 40.3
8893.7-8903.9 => 43.2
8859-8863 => 44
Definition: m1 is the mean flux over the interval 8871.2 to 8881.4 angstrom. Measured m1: 40.4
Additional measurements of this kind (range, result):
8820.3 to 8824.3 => 41.8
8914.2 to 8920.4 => 44.6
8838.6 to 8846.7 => 41.6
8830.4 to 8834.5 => 39.6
